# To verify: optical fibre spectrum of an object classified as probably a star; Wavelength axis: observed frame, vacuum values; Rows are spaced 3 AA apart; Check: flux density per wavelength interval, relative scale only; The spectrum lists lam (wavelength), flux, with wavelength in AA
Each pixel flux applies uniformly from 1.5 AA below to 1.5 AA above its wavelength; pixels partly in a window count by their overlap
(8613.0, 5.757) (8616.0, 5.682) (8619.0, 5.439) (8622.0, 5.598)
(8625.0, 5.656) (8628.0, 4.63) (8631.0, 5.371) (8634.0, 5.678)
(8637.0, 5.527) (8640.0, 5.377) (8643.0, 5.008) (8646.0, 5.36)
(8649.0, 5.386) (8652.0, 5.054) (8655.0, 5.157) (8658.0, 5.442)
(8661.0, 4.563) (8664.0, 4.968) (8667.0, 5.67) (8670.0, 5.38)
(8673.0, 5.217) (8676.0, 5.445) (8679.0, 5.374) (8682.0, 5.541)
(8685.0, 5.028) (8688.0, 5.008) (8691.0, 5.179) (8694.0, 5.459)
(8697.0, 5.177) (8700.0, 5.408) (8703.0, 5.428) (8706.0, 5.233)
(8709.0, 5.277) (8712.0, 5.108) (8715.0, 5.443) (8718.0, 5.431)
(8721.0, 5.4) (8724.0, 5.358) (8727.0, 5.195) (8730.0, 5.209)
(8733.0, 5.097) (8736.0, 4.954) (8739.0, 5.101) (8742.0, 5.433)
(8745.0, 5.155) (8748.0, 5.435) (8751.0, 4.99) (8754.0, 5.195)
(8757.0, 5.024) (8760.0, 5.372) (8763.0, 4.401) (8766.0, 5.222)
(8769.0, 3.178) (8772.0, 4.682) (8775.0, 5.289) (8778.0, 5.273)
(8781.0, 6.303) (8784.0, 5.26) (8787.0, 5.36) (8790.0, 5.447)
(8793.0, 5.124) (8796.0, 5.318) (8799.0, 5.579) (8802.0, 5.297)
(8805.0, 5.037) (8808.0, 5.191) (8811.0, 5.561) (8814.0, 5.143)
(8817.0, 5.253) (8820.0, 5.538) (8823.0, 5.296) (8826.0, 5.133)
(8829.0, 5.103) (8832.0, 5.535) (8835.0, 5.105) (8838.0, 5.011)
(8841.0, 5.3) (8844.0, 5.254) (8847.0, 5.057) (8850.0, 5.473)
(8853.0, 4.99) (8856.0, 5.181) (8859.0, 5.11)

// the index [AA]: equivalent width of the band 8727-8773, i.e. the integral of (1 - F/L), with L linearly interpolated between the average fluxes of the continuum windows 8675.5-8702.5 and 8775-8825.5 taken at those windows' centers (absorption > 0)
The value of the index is 3.1 AA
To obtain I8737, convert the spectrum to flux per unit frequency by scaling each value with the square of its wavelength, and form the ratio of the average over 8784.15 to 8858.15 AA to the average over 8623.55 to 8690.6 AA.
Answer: 1.04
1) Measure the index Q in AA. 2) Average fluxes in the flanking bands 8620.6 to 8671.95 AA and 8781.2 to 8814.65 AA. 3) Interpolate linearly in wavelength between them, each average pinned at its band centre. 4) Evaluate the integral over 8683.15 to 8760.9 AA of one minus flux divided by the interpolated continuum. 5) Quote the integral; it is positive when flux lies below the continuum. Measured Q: 1.15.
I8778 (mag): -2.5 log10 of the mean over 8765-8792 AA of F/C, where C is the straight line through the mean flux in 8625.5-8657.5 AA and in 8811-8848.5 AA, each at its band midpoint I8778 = 0.03 mag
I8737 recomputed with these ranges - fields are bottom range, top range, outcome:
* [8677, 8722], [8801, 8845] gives 1.02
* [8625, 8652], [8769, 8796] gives 1.02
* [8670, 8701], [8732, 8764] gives 0.98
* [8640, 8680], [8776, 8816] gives 1.06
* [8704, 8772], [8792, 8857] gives 1.05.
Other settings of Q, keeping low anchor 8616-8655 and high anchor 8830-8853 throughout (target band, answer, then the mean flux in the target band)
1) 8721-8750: 0.4 AA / 5.22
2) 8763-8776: 1.8 AA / 4.54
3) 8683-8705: 0.3 AA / 5.25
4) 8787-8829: -0.4 AA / 5.3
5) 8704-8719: 0.0 AA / 5.3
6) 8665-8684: -0.3 AA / 5.41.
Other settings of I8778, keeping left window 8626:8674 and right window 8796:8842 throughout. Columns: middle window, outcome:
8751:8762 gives 0.027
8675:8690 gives -0.005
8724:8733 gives 0.009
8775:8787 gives -0.055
